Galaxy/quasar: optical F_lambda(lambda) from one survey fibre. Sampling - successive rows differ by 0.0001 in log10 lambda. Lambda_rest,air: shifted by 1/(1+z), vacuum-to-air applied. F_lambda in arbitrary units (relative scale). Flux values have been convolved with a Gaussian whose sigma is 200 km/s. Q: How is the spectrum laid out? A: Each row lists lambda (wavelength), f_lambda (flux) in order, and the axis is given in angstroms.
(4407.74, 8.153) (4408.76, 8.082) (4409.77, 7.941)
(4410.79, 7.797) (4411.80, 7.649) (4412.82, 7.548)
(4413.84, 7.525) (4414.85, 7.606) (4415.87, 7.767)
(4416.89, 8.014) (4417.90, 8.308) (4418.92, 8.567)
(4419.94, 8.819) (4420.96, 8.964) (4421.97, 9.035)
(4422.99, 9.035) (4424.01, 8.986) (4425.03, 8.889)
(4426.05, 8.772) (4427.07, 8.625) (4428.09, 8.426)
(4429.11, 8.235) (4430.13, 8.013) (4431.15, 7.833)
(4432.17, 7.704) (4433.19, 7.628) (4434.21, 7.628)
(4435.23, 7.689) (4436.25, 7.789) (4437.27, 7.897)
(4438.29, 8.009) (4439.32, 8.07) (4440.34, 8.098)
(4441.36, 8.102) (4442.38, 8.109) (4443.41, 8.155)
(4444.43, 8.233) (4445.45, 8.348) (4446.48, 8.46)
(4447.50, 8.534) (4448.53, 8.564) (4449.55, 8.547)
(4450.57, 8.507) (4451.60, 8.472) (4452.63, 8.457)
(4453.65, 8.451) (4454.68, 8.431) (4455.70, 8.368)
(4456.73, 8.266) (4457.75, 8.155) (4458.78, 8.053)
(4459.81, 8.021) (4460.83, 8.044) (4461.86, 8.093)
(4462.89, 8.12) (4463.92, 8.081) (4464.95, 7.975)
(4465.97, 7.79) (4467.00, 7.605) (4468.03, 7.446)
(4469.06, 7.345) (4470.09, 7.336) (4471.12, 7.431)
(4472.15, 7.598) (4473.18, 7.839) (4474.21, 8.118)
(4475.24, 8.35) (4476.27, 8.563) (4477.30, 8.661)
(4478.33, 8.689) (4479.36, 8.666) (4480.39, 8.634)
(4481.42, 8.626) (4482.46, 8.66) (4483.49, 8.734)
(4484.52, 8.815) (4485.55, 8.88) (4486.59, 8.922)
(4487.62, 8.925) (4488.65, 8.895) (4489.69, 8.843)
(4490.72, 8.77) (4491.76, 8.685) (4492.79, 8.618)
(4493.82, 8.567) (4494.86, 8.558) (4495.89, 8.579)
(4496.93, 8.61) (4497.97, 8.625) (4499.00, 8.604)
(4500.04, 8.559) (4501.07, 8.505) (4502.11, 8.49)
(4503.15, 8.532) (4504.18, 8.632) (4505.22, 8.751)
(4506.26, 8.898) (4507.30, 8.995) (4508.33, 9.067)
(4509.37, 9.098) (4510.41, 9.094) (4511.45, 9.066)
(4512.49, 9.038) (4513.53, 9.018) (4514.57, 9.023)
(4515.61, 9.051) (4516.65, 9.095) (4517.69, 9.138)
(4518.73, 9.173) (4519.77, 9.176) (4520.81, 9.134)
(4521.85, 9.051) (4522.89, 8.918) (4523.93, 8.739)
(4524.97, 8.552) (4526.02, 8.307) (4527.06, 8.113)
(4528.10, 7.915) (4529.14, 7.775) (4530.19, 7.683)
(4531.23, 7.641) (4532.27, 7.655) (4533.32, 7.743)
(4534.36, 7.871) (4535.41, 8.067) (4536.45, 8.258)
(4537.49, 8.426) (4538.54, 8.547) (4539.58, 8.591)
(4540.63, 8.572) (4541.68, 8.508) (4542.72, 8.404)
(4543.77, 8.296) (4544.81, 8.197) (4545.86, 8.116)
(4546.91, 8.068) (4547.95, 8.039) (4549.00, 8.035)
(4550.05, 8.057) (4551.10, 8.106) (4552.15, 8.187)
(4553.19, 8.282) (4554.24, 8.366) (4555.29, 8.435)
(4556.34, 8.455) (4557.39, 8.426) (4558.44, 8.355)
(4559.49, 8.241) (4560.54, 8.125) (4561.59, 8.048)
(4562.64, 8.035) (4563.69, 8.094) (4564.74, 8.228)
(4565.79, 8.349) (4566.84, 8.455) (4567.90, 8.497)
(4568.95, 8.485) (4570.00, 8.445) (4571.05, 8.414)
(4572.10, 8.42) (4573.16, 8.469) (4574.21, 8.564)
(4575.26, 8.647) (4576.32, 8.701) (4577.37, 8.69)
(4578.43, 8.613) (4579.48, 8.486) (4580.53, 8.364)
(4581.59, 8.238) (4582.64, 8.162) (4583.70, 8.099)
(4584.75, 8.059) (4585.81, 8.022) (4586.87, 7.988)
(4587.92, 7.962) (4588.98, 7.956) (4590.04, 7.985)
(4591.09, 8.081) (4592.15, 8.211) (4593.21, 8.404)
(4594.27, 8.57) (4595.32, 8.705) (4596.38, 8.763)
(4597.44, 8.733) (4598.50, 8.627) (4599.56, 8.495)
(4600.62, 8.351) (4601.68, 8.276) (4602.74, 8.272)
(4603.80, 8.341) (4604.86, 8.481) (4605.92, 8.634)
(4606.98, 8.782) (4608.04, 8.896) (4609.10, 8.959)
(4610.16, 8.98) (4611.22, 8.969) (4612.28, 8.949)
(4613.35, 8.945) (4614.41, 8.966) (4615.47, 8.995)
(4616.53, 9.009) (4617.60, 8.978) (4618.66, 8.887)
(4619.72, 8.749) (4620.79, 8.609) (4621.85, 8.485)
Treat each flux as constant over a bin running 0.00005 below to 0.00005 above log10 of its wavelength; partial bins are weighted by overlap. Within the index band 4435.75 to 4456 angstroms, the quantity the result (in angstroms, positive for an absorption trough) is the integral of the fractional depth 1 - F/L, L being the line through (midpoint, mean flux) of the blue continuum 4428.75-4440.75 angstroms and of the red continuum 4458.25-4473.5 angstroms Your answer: -1.13 angstroms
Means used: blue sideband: 7.88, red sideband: 7.78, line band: 8.28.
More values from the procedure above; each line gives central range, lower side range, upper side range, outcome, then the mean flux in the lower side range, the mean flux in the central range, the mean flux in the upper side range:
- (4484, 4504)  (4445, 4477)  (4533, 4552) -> -1.3 angstroms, 8.11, 8.68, 8.22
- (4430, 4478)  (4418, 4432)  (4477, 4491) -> 3.4 angstroms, 8.6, 8.07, 8.77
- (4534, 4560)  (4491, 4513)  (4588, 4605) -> 0.9 angstroms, 8.74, 8.28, 8.37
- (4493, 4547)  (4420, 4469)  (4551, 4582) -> -1.6 angstroms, 8.22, 8.56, 8.38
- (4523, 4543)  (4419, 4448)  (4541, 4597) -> 0.3 angstroms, 8.29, 8.19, 8.3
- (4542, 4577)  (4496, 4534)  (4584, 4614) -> 1.0 angstroms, 8.65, 8.31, 8.48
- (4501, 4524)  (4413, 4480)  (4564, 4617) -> -1.7 angstroms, 8.18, 8.95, 8.49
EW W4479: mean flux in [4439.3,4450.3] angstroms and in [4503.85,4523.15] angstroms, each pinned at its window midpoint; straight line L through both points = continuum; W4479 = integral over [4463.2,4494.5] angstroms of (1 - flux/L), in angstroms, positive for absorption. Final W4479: 1.2 angstroms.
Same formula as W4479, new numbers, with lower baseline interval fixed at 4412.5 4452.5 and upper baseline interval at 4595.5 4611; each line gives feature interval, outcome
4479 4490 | -0.6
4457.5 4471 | 0.8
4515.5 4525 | -0.7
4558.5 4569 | 0.4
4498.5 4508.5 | -0.3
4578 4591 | 0.6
